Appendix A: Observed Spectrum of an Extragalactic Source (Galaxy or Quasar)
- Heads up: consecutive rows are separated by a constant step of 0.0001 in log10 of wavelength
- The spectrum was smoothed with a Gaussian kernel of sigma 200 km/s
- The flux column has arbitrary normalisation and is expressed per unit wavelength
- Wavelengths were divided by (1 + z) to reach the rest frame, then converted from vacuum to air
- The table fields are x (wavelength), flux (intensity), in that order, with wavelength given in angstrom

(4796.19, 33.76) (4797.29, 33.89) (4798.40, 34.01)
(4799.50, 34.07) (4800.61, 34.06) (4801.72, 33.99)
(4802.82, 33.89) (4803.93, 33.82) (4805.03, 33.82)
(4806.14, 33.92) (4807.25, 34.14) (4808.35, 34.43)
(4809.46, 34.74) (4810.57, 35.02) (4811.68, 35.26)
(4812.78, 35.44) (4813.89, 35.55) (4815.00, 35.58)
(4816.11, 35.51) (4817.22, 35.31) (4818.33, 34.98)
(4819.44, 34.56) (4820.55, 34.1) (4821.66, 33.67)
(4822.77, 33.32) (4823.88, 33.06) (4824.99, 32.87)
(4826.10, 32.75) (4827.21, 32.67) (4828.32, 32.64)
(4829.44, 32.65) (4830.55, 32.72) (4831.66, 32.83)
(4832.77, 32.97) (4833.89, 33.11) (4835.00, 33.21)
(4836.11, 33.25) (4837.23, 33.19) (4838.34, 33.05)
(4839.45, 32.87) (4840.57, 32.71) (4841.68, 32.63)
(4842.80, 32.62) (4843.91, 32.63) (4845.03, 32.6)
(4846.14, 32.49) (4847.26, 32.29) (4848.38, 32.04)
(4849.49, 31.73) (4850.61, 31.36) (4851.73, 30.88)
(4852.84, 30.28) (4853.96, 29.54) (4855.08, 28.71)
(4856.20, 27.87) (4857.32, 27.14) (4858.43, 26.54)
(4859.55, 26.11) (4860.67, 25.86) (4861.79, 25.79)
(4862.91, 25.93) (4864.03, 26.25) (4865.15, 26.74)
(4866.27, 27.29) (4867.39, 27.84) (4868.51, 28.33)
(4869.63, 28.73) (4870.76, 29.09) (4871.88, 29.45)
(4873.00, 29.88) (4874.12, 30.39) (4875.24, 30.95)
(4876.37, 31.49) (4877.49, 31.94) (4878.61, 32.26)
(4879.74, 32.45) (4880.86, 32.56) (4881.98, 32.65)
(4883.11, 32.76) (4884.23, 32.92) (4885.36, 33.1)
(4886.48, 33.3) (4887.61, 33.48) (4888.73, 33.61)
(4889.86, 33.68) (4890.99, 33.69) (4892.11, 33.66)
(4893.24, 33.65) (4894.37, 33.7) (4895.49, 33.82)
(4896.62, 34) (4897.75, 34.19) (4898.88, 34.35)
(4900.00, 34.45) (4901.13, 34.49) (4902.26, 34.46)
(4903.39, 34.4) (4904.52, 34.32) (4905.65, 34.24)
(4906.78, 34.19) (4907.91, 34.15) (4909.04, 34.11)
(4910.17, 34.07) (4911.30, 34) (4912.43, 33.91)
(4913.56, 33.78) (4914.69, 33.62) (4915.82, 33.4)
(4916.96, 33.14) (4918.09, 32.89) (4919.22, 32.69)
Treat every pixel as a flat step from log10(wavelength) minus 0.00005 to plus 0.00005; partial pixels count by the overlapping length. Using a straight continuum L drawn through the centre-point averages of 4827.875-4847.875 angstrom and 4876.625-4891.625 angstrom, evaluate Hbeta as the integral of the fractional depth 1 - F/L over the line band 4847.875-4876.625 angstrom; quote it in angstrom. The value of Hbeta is 3.68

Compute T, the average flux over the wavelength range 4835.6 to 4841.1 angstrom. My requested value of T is 33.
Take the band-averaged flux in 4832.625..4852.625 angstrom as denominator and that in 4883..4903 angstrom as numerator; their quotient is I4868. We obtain 1.04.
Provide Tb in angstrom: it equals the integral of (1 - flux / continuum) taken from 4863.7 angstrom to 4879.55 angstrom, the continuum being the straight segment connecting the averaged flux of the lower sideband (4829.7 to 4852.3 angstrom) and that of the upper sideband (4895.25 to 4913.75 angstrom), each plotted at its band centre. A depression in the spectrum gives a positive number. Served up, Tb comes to 1.9 angstrom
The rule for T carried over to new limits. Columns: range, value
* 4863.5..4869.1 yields 27.3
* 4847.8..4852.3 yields 31.5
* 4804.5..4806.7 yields 33.8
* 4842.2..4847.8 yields 32.5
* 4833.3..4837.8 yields 33.2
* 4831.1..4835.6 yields 33.1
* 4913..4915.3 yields 33.7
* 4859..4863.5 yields 25.9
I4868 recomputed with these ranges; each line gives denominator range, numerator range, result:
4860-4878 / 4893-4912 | 1.20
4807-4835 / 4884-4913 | 1.00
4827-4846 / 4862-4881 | 0.89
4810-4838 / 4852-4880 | 0.85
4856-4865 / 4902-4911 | 1.30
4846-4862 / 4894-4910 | 1.17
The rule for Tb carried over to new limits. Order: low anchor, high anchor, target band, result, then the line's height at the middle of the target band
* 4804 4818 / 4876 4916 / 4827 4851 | 1.25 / 34.4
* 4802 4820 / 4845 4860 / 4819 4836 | -0.16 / 32.8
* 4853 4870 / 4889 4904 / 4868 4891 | -0.70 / 30.8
